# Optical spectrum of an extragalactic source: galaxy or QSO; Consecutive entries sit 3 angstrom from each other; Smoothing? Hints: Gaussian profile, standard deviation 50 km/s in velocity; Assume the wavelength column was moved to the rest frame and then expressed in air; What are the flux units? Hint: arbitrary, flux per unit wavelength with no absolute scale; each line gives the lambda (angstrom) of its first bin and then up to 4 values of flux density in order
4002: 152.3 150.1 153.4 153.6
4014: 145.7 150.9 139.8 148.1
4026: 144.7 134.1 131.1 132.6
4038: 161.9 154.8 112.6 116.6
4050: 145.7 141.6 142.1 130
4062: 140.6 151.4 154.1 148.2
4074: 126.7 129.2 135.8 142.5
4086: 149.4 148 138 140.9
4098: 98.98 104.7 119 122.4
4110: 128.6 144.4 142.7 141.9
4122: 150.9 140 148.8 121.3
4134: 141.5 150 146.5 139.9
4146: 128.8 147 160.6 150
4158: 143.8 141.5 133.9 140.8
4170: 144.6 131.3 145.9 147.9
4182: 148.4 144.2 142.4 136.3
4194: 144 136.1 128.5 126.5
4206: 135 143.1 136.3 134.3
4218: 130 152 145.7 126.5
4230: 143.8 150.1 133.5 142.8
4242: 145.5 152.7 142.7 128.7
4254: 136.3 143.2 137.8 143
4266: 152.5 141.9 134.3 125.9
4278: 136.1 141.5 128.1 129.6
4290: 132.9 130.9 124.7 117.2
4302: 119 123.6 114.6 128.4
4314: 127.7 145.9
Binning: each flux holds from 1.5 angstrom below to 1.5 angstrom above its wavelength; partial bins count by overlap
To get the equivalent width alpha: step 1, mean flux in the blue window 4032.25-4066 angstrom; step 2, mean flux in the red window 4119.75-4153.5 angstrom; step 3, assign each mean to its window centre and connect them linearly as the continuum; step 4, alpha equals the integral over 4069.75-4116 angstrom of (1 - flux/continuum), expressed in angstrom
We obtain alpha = 2.9 angstrom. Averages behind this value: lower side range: 139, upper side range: 143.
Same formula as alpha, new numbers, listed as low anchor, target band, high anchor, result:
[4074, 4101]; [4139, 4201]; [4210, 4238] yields -2.4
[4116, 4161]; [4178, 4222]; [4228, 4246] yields 1.6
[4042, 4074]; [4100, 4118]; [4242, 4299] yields 1.3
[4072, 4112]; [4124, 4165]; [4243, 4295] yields -3.2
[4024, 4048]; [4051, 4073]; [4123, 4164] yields -0.9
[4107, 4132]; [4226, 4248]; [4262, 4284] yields -0.6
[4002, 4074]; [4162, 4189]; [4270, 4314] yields -1.5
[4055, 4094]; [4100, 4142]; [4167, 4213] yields 1.2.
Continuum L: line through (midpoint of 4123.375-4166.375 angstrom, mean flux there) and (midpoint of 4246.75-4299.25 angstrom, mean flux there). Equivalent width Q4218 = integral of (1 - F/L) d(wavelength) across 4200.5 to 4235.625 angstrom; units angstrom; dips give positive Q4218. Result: 0.1 angstrom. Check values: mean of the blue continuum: 142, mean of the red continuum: 135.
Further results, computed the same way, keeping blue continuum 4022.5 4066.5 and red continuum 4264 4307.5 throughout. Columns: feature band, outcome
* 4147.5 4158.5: -1.26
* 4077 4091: -0.45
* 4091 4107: 2.01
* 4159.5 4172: -0.45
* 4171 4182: -0.66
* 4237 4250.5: -1.20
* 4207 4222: -0.58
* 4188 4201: -0.31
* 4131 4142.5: -0.53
